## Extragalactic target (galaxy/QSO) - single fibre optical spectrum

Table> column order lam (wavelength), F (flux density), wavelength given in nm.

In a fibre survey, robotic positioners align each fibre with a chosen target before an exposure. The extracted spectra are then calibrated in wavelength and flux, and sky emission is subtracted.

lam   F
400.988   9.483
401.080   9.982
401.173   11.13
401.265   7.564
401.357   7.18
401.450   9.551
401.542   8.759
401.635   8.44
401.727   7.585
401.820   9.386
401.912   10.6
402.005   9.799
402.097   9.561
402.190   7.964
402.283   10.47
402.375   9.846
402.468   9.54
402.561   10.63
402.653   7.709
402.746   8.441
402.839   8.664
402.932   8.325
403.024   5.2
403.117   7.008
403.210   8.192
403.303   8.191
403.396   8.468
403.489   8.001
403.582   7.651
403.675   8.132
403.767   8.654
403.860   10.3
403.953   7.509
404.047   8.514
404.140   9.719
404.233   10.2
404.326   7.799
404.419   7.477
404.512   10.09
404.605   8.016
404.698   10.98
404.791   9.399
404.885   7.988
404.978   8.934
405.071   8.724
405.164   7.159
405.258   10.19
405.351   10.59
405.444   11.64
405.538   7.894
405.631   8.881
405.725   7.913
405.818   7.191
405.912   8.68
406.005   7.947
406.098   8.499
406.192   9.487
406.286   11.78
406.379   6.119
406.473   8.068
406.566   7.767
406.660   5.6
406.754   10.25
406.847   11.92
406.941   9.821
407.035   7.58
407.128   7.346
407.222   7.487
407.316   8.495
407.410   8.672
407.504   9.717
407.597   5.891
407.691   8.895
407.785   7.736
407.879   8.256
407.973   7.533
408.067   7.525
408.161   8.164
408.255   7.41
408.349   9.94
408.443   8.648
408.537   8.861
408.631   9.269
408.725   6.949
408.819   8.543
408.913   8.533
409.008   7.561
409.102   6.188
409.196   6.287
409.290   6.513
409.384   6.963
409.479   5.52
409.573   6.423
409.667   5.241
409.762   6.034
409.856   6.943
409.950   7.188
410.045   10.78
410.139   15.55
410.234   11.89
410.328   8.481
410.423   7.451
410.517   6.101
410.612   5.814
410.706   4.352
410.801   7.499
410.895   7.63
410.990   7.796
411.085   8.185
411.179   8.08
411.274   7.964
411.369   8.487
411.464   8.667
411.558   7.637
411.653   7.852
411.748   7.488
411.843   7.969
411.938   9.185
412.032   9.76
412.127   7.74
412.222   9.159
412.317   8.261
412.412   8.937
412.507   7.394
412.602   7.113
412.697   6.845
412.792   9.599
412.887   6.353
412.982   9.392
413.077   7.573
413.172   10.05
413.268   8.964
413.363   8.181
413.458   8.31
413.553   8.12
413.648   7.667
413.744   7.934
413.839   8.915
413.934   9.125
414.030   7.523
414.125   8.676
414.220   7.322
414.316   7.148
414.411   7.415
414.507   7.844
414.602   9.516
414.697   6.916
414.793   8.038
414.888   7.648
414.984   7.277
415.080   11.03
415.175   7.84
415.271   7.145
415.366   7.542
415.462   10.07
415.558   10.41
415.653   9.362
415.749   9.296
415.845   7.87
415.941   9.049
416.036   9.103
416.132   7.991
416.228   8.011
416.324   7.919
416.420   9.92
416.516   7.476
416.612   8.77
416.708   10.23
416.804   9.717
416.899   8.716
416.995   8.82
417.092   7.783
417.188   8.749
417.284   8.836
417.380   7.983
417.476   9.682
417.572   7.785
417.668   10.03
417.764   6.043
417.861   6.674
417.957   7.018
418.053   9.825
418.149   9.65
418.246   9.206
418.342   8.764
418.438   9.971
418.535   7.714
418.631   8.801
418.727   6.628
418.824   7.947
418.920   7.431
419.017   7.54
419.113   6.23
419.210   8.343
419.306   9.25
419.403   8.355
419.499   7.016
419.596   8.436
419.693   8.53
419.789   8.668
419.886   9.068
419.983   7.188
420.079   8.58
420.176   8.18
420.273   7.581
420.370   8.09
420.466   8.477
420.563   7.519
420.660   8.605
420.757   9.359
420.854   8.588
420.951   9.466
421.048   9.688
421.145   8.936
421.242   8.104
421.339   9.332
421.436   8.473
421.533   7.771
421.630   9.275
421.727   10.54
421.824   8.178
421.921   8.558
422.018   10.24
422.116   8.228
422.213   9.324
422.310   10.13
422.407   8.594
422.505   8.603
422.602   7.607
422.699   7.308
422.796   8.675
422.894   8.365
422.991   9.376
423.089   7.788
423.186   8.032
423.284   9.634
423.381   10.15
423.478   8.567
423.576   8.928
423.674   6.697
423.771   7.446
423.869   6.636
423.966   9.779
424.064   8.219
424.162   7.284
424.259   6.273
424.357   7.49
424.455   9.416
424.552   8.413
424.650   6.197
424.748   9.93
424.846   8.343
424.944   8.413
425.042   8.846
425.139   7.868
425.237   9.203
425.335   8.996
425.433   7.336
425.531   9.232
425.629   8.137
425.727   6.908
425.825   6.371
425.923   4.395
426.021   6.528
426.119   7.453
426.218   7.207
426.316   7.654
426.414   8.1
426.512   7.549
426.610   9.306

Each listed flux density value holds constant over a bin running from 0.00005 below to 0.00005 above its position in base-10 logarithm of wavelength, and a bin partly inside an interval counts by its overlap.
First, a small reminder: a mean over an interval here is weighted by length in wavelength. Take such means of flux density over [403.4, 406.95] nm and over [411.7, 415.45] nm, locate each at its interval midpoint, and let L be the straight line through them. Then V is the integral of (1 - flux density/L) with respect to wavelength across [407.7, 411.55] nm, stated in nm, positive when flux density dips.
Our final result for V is 0.30 nm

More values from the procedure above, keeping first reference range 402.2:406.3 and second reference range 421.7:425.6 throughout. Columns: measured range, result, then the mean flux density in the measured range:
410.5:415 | 0.34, 7.96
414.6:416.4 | 0.01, 8.52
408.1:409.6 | 0.18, 7.63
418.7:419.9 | 0.08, 7.95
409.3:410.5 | 0.08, 8.1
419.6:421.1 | 0.00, 8.5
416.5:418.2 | 0.00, 8.56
